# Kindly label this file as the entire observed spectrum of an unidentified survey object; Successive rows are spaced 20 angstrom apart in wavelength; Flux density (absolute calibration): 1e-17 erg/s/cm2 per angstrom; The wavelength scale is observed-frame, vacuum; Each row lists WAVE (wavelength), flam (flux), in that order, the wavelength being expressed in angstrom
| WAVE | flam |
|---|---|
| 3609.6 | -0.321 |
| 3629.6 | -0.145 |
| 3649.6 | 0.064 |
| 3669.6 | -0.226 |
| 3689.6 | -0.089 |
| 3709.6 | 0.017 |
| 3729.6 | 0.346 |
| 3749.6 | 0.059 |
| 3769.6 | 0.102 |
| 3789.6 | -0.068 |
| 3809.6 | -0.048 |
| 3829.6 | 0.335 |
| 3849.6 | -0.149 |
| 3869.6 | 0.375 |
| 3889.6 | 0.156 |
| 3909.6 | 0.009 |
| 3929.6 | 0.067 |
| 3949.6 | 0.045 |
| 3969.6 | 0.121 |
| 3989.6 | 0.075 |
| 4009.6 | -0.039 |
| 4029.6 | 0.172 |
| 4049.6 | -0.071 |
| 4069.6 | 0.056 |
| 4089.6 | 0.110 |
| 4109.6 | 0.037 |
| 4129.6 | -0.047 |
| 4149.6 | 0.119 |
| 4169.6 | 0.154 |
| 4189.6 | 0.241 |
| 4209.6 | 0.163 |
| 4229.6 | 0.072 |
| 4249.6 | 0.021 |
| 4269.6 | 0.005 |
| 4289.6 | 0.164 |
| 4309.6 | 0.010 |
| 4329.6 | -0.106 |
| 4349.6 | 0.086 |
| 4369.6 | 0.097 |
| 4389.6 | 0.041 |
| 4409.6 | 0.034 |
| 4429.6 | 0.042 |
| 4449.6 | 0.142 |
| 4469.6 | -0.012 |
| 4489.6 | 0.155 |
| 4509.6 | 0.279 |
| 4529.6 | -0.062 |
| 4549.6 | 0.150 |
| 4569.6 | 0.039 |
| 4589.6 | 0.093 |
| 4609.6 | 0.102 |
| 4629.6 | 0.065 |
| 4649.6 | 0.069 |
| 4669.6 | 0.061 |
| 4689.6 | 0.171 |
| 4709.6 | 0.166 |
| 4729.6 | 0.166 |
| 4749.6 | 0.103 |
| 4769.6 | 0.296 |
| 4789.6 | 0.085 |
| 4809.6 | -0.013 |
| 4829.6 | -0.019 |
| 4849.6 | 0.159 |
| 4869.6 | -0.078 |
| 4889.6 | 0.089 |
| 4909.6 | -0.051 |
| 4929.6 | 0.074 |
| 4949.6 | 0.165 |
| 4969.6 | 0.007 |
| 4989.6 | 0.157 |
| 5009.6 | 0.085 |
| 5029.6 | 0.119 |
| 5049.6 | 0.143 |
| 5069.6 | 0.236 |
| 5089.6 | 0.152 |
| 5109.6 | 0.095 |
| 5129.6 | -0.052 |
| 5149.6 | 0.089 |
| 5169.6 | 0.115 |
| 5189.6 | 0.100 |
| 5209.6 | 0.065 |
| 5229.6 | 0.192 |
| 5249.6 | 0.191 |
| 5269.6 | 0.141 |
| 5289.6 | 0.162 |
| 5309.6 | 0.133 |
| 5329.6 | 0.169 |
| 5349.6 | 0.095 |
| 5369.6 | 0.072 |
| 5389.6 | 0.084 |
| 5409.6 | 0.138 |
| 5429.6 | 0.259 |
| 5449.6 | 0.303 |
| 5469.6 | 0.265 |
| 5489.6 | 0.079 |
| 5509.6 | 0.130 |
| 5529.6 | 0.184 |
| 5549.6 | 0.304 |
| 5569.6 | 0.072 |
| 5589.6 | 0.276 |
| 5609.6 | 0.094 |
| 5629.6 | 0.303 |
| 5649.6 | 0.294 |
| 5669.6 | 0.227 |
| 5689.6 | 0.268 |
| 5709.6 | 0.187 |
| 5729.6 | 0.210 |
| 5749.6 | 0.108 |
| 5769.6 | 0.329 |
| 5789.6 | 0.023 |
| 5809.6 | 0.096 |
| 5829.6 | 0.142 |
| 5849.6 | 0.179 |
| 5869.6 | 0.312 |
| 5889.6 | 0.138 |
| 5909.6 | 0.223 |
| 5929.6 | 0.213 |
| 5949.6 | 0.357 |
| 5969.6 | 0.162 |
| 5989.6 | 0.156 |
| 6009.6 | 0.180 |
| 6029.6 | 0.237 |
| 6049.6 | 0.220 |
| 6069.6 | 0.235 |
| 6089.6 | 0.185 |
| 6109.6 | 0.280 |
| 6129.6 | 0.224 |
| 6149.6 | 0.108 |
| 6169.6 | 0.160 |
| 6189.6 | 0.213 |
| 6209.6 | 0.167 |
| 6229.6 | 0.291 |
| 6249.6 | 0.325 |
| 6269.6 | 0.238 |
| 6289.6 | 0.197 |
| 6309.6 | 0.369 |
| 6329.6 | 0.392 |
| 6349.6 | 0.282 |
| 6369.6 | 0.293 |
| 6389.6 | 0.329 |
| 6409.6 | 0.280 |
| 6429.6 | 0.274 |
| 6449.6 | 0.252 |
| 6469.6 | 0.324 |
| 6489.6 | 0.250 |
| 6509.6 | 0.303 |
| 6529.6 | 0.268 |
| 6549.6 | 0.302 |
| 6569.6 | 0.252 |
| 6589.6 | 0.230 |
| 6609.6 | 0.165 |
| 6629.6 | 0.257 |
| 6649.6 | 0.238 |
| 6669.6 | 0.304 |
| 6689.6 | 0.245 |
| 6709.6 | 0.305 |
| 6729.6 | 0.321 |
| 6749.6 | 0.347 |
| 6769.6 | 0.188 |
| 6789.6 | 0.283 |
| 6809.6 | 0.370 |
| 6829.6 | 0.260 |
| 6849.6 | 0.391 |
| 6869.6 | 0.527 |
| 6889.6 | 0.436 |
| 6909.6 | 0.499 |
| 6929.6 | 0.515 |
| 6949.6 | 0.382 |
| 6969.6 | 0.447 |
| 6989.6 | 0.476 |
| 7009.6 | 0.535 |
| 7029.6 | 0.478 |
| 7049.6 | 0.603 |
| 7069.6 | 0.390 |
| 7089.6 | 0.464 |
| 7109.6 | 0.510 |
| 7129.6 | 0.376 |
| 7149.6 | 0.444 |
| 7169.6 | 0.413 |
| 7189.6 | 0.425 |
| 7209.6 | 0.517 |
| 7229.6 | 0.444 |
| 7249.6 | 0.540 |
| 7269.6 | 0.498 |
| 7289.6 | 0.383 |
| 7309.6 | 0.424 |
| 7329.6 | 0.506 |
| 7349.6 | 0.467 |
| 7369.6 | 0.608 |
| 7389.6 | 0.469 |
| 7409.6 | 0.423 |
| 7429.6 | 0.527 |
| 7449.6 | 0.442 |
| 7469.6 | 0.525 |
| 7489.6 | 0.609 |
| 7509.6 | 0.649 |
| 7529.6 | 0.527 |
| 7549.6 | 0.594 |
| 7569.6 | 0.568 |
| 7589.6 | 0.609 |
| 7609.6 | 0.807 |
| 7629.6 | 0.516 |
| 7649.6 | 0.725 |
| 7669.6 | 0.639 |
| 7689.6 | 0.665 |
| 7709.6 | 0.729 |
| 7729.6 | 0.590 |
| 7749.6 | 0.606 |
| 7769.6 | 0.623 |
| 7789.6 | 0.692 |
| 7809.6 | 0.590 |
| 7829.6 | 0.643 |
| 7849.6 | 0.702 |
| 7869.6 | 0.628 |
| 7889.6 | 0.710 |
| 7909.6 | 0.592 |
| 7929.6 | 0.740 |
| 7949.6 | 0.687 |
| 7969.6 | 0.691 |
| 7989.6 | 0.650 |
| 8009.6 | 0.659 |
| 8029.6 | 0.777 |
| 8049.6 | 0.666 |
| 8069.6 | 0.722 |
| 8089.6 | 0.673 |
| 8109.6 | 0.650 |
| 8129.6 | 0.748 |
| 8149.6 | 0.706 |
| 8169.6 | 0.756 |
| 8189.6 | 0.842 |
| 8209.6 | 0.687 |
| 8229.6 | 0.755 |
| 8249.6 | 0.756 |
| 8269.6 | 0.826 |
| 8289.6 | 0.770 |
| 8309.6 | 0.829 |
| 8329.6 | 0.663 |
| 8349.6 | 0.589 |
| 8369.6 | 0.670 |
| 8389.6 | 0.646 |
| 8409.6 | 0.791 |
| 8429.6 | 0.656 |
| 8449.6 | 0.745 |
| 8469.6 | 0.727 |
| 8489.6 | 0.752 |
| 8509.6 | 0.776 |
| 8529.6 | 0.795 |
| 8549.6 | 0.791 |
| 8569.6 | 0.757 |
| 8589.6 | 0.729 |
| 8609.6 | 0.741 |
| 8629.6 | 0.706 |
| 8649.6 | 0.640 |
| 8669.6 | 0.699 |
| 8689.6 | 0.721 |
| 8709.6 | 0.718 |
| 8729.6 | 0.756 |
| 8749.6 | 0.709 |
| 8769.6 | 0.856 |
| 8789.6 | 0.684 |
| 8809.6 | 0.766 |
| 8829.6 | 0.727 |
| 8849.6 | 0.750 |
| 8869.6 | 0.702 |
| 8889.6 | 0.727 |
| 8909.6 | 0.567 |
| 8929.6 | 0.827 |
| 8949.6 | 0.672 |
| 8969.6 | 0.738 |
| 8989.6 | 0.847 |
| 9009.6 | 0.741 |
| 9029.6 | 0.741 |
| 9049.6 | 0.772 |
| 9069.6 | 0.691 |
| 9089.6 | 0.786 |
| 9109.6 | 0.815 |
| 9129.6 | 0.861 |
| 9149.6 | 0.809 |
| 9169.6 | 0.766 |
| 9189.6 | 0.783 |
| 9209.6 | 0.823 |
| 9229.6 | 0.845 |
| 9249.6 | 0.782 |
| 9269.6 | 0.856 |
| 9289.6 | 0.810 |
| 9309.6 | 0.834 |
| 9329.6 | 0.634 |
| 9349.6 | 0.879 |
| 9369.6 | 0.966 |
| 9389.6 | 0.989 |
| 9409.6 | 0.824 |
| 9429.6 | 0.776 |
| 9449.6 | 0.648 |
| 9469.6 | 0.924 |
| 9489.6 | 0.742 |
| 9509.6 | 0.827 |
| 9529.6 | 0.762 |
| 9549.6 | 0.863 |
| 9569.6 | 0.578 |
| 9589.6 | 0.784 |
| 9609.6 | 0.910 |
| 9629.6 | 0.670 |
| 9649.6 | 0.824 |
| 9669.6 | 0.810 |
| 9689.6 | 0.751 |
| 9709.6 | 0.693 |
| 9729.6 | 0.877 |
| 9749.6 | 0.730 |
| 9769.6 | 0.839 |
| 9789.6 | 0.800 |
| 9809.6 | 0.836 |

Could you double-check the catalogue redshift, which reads 0.72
